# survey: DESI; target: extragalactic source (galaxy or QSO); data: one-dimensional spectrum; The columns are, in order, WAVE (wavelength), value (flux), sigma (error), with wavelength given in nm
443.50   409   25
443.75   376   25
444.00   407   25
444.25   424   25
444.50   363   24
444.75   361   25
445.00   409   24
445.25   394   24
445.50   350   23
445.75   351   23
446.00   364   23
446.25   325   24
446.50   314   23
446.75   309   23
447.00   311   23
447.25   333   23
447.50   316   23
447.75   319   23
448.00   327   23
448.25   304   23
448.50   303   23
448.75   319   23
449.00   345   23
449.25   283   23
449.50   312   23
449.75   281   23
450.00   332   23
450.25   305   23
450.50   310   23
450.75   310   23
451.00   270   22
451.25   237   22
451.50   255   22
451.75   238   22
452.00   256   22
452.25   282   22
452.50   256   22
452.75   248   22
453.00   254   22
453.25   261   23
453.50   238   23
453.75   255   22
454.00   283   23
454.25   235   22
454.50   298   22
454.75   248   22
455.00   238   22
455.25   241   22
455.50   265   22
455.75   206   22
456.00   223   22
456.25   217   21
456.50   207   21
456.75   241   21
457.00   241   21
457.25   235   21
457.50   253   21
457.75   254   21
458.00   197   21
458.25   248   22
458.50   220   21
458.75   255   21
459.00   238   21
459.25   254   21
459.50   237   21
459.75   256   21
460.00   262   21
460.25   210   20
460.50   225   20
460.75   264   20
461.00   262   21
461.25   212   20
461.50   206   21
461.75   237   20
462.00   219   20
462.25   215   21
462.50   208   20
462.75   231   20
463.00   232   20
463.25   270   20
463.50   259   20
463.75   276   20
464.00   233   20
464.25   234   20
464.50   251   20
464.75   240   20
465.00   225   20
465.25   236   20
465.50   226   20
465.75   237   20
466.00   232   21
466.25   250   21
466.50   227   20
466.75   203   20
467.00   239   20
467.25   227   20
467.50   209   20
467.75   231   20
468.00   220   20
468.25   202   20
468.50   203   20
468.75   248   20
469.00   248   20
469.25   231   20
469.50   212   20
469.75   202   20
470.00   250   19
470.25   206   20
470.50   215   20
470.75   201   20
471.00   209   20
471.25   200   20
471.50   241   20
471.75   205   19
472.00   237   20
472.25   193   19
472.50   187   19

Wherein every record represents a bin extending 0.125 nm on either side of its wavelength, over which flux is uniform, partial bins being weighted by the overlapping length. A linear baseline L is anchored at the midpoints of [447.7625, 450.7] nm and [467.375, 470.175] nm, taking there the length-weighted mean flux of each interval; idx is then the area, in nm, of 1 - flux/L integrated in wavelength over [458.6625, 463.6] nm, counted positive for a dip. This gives 0.385 nm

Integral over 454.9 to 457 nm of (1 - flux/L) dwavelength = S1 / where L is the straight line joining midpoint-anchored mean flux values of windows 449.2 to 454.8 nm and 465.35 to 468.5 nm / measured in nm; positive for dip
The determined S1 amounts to 0.23 nm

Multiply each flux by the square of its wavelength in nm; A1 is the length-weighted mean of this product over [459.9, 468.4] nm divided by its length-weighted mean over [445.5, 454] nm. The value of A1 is 0.8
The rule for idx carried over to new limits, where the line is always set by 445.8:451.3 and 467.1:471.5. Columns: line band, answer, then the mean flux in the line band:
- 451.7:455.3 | 0.42 nm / 256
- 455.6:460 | 0.57 nm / 235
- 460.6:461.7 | 0.09 nm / 236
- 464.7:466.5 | 0.01 nm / 234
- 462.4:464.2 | 0.01 nm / 244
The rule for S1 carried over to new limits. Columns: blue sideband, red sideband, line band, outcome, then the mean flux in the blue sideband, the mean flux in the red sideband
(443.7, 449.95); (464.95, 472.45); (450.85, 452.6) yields 0.31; 339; 222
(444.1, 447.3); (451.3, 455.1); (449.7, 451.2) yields -0.03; 355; 256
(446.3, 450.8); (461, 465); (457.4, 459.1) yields 0.15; 313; 235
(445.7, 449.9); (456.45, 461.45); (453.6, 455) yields 0.05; 318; 239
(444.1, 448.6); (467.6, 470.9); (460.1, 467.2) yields 0.45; 344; 221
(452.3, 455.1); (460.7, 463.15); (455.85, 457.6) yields 0.11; 257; 228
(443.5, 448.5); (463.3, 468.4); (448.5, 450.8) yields 0.13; 351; 233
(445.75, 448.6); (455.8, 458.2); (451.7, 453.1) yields 0.08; 322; 230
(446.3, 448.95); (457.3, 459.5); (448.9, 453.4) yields 0.20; 317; 240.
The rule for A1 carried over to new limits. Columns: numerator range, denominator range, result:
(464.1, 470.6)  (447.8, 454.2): 0.86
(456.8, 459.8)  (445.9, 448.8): 0.79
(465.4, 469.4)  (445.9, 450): 0.78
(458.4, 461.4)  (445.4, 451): 0.80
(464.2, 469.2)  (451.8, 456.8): 0.98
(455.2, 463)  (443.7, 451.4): 0.74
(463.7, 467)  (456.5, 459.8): 1.02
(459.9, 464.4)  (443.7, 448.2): 0.72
